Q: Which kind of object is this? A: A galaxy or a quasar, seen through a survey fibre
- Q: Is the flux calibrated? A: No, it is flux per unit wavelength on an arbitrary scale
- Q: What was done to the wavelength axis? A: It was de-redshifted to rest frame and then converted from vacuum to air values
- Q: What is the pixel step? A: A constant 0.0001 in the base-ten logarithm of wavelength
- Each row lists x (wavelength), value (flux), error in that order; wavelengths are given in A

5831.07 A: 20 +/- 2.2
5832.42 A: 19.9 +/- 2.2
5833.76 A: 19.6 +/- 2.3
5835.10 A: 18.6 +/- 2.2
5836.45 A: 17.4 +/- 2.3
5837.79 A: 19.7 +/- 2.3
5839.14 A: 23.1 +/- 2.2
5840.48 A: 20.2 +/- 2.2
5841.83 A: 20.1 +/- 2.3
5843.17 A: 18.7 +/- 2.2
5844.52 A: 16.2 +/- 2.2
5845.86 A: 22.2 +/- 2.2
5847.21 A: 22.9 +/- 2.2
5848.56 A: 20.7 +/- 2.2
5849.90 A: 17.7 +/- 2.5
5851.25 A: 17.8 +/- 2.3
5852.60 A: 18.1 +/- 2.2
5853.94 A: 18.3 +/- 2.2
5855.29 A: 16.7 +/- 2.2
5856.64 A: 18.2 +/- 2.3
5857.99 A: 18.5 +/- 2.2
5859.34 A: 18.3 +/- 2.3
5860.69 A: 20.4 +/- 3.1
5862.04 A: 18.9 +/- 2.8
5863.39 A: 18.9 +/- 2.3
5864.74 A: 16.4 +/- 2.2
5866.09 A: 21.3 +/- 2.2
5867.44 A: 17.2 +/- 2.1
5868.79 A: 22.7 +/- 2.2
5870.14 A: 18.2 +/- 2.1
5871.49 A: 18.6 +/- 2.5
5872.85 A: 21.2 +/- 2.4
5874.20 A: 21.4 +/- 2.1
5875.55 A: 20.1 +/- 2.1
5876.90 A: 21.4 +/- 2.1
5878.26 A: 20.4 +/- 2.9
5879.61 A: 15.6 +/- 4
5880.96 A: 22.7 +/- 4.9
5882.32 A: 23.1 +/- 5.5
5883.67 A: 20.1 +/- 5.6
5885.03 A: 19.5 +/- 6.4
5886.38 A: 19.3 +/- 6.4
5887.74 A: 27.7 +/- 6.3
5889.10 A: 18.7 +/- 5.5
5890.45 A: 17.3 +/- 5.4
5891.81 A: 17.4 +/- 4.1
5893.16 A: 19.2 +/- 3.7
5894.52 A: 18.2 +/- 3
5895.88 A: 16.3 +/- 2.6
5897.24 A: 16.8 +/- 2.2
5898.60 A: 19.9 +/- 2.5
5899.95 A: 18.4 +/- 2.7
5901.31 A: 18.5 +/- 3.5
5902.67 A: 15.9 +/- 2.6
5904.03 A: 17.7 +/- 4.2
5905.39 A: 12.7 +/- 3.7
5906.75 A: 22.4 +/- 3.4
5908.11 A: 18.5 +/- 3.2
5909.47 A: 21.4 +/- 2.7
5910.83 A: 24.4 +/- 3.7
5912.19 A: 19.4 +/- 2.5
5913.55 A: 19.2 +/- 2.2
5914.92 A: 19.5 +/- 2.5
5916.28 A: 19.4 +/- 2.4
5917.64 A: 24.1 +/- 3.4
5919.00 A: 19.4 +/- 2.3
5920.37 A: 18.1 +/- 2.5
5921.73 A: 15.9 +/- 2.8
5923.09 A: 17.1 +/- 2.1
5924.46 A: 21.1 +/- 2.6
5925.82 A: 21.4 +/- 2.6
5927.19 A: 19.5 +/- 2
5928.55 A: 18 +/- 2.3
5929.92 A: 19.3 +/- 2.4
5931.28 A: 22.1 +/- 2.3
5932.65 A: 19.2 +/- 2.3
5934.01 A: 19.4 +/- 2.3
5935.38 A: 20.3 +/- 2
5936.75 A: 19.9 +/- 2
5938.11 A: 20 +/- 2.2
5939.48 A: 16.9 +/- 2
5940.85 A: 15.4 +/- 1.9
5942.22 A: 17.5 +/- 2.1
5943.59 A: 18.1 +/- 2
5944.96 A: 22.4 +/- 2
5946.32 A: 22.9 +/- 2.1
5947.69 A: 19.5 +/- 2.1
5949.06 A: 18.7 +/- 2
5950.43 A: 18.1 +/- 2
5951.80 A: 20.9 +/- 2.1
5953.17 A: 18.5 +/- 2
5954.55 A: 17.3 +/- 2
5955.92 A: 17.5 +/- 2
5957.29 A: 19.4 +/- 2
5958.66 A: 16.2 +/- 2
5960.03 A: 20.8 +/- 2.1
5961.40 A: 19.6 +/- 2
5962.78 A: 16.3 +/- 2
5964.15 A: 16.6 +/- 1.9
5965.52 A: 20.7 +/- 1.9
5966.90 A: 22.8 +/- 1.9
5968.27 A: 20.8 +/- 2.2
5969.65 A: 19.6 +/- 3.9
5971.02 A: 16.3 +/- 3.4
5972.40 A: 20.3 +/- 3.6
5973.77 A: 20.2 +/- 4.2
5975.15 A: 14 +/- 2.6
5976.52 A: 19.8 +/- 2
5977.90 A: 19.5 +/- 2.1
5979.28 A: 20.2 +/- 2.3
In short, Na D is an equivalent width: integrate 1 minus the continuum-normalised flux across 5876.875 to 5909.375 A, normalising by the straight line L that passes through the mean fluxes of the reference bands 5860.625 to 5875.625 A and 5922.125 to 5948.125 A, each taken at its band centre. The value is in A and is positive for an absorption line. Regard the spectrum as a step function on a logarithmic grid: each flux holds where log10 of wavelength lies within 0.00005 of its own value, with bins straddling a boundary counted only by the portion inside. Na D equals 0.8 A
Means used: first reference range 19.6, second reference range 19.4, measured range 19.1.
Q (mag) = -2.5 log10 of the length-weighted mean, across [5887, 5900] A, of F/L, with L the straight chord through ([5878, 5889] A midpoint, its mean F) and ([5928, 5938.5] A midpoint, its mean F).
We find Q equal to 0.09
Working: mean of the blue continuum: 20.9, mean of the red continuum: 19.8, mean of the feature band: 19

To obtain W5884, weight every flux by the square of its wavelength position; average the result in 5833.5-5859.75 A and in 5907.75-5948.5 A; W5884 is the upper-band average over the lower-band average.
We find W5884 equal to 1.05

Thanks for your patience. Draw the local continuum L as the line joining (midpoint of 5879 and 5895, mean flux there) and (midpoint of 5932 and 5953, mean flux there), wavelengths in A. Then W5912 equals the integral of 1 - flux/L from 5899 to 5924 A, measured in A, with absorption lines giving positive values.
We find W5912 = 0.8 A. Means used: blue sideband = 19.9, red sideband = 19.3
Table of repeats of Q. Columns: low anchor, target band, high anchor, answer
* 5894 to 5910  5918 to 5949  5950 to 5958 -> -0.052 mag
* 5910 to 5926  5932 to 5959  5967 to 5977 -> 0.026 mag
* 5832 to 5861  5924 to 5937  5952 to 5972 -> -0.060 mag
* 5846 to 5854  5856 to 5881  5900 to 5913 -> -0.005 mag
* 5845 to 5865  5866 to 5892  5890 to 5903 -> -0.108 mag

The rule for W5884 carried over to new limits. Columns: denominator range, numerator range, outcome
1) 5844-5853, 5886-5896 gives 1.01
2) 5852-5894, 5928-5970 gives 1.01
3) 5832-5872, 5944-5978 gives 1.03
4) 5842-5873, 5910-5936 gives 1.07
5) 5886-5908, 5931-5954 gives 1.06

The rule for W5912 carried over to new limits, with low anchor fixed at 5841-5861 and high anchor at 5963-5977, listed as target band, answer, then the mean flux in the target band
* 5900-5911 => 0.2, 18.7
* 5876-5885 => -0.7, 20.5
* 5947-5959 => 0.3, 18.5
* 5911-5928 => -0.6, 19.6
